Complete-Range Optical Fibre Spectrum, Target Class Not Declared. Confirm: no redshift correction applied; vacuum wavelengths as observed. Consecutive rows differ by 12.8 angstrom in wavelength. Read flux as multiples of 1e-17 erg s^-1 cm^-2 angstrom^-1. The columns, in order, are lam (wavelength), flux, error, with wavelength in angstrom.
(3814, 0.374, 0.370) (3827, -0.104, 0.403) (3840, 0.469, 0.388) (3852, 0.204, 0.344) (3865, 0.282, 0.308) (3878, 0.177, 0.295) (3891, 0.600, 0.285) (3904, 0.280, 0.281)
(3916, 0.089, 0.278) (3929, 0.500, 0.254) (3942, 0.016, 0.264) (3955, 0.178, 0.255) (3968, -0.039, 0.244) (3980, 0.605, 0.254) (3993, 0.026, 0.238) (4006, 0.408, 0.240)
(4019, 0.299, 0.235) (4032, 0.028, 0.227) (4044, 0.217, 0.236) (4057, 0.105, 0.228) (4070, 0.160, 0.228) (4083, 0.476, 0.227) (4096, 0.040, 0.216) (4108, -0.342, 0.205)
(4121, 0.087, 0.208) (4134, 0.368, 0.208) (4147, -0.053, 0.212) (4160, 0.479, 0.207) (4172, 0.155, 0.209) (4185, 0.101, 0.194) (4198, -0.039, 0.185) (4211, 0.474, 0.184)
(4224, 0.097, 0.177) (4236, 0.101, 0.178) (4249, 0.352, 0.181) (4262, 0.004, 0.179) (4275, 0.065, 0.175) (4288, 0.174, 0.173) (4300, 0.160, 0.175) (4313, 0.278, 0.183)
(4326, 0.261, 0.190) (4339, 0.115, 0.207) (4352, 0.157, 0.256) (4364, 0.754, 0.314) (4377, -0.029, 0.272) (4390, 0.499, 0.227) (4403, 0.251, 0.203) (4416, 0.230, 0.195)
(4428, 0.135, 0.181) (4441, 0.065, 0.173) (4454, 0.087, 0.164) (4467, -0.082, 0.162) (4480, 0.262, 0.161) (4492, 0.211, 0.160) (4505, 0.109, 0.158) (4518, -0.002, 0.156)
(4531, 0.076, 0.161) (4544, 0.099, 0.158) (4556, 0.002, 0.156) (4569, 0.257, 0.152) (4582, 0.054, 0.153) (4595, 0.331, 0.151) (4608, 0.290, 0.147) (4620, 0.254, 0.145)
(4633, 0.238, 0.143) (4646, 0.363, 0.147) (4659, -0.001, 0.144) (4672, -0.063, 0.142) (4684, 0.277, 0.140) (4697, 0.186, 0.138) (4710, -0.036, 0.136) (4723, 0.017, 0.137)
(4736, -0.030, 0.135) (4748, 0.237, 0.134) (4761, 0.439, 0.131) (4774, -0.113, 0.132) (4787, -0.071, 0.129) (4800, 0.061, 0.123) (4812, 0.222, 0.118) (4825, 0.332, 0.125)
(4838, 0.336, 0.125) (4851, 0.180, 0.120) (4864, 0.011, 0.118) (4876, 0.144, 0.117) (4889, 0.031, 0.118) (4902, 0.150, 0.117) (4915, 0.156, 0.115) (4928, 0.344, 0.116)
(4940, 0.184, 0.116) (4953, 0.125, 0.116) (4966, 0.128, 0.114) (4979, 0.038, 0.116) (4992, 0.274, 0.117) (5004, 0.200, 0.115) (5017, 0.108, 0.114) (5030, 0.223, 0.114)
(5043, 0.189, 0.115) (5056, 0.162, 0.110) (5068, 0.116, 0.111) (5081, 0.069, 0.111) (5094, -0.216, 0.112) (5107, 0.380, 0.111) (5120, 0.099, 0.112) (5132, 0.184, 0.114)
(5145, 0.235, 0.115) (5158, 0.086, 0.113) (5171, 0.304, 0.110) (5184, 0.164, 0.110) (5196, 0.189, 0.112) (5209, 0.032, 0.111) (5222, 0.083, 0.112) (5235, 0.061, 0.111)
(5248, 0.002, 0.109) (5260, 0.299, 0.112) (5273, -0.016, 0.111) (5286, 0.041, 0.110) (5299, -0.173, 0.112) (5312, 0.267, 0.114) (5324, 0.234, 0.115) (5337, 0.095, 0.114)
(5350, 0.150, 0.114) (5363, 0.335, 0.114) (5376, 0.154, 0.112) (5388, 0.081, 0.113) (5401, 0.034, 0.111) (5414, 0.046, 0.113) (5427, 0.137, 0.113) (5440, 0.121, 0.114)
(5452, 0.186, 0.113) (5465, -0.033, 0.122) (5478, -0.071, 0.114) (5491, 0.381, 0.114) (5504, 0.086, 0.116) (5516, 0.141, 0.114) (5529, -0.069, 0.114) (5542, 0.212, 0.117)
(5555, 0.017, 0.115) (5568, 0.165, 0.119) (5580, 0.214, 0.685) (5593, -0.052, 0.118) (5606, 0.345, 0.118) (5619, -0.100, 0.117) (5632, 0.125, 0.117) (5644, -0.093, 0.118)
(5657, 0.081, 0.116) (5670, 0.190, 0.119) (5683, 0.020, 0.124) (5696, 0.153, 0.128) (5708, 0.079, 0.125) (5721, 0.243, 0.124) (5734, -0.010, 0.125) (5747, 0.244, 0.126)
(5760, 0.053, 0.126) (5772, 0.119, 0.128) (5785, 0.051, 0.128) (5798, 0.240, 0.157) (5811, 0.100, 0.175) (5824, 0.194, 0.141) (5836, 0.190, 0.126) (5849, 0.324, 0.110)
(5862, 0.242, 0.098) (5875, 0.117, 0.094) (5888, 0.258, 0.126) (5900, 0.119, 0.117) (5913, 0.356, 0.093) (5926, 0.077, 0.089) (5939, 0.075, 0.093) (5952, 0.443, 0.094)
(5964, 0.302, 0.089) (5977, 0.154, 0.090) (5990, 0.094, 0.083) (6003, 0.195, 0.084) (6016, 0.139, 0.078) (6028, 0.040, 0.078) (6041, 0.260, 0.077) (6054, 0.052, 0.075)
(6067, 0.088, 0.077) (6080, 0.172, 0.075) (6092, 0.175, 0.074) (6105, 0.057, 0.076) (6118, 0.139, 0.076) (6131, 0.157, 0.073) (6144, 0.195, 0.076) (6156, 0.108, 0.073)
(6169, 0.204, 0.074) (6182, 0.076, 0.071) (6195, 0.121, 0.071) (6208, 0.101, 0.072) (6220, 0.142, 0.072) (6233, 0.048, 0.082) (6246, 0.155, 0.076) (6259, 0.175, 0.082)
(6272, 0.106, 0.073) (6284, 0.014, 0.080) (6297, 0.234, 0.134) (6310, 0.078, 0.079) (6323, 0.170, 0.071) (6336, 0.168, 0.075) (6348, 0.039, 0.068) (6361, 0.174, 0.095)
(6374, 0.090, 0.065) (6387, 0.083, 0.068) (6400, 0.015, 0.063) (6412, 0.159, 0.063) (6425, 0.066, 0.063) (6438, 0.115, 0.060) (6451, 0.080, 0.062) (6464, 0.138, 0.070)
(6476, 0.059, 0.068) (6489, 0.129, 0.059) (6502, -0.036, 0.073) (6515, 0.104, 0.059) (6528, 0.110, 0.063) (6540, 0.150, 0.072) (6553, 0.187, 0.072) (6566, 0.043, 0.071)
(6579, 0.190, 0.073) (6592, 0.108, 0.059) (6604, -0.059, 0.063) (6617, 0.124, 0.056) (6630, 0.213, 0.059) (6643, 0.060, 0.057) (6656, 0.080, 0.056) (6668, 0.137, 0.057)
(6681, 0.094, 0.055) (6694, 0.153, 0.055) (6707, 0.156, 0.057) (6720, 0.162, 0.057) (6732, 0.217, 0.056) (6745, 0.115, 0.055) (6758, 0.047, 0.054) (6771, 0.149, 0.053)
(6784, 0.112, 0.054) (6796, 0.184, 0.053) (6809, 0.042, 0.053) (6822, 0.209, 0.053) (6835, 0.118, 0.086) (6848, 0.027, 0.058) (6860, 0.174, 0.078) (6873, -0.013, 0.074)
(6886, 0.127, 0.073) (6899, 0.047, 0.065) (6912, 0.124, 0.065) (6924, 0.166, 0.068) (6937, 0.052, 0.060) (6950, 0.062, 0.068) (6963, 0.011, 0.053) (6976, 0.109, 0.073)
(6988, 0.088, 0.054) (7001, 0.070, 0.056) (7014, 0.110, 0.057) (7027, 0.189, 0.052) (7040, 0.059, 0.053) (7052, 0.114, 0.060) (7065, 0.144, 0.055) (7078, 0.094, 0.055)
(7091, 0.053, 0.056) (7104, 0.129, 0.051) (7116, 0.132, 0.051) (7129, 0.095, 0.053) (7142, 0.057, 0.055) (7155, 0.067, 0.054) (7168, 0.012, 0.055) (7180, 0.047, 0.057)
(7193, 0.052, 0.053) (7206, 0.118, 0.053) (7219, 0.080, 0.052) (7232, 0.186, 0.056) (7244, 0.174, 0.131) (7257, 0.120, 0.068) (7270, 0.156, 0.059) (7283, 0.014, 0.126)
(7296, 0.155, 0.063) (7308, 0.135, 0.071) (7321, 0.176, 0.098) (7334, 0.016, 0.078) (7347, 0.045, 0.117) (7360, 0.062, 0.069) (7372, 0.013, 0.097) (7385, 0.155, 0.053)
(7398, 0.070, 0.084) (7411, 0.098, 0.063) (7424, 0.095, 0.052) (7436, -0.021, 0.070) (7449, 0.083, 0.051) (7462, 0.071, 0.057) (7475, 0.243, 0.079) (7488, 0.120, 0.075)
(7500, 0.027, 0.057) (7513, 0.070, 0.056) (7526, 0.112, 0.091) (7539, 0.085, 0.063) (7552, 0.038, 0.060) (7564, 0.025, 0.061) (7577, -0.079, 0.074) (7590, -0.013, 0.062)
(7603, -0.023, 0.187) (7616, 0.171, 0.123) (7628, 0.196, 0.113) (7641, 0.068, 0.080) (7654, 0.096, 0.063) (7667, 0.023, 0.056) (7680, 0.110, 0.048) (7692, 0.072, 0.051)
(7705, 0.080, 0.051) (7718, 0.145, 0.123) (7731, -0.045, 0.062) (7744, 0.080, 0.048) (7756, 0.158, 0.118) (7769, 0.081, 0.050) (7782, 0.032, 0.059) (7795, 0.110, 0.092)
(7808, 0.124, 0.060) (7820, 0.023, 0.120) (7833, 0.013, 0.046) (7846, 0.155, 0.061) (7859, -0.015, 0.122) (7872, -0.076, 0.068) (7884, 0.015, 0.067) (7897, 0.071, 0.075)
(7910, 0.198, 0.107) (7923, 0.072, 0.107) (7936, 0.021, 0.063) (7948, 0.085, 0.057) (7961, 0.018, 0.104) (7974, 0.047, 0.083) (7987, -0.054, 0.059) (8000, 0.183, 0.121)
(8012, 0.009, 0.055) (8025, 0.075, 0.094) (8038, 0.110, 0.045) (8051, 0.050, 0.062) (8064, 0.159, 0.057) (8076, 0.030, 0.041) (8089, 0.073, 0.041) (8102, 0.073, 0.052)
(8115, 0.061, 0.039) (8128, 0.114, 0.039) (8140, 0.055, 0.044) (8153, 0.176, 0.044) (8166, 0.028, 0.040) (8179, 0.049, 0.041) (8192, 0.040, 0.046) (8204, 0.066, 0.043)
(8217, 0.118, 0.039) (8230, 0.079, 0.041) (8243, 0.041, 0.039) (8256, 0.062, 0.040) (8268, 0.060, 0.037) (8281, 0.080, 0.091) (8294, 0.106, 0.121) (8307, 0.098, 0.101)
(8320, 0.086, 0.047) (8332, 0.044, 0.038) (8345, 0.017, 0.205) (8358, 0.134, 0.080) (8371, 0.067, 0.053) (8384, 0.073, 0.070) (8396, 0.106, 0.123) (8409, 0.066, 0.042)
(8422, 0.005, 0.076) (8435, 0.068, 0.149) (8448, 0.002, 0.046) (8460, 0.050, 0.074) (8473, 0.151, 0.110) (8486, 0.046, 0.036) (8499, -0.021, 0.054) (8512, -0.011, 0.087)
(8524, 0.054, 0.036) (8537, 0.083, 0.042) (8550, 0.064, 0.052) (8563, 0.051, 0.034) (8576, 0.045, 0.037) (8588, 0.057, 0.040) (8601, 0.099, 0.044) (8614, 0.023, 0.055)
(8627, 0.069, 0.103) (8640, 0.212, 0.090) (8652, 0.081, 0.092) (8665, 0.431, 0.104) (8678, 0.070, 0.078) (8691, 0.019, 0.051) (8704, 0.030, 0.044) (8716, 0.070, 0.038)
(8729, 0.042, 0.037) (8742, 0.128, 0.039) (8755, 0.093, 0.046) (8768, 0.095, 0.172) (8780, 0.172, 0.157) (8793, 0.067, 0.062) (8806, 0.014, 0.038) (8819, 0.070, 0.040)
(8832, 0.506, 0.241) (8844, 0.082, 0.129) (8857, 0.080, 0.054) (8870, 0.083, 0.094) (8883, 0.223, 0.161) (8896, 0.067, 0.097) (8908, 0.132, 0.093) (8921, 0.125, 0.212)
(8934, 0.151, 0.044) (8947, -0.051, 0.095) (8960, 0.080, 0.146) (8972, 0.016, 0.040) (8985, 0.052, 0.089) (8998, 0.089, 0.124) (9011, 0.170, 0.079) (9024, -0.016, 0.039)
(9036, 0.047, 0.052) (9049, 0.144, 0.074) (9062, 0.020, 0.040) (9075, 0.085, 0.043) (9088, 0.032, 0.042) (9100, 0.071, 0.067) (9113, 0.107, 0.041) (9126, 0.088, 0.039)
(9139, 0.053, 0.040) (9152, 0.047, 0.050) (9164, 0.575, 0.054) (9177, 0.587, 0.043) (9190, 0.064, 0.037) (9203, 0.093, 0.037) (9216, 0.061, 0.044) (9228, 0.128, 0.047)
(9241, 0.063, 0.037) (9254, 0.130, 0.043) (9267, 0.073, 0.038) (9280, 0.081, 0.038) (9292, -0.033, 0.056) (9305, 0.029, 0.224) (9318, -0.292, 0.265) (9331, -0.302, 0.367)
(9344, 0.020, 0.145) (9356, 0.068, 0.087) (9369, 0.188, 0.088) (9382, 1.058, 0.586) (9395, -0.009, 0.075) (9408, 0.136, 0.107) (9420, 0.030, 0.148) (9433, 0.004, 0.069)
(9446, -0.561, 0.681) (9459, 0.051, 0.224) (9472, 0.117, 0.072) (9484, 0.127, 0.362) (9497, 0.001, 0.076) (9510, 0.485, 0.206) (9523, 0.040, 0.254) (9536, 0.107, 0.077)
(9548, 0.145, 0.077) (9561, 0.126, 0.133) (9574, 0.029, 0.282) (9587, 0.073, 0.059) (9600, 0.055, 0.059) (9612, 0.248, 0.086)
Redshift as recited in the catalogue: 1.46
